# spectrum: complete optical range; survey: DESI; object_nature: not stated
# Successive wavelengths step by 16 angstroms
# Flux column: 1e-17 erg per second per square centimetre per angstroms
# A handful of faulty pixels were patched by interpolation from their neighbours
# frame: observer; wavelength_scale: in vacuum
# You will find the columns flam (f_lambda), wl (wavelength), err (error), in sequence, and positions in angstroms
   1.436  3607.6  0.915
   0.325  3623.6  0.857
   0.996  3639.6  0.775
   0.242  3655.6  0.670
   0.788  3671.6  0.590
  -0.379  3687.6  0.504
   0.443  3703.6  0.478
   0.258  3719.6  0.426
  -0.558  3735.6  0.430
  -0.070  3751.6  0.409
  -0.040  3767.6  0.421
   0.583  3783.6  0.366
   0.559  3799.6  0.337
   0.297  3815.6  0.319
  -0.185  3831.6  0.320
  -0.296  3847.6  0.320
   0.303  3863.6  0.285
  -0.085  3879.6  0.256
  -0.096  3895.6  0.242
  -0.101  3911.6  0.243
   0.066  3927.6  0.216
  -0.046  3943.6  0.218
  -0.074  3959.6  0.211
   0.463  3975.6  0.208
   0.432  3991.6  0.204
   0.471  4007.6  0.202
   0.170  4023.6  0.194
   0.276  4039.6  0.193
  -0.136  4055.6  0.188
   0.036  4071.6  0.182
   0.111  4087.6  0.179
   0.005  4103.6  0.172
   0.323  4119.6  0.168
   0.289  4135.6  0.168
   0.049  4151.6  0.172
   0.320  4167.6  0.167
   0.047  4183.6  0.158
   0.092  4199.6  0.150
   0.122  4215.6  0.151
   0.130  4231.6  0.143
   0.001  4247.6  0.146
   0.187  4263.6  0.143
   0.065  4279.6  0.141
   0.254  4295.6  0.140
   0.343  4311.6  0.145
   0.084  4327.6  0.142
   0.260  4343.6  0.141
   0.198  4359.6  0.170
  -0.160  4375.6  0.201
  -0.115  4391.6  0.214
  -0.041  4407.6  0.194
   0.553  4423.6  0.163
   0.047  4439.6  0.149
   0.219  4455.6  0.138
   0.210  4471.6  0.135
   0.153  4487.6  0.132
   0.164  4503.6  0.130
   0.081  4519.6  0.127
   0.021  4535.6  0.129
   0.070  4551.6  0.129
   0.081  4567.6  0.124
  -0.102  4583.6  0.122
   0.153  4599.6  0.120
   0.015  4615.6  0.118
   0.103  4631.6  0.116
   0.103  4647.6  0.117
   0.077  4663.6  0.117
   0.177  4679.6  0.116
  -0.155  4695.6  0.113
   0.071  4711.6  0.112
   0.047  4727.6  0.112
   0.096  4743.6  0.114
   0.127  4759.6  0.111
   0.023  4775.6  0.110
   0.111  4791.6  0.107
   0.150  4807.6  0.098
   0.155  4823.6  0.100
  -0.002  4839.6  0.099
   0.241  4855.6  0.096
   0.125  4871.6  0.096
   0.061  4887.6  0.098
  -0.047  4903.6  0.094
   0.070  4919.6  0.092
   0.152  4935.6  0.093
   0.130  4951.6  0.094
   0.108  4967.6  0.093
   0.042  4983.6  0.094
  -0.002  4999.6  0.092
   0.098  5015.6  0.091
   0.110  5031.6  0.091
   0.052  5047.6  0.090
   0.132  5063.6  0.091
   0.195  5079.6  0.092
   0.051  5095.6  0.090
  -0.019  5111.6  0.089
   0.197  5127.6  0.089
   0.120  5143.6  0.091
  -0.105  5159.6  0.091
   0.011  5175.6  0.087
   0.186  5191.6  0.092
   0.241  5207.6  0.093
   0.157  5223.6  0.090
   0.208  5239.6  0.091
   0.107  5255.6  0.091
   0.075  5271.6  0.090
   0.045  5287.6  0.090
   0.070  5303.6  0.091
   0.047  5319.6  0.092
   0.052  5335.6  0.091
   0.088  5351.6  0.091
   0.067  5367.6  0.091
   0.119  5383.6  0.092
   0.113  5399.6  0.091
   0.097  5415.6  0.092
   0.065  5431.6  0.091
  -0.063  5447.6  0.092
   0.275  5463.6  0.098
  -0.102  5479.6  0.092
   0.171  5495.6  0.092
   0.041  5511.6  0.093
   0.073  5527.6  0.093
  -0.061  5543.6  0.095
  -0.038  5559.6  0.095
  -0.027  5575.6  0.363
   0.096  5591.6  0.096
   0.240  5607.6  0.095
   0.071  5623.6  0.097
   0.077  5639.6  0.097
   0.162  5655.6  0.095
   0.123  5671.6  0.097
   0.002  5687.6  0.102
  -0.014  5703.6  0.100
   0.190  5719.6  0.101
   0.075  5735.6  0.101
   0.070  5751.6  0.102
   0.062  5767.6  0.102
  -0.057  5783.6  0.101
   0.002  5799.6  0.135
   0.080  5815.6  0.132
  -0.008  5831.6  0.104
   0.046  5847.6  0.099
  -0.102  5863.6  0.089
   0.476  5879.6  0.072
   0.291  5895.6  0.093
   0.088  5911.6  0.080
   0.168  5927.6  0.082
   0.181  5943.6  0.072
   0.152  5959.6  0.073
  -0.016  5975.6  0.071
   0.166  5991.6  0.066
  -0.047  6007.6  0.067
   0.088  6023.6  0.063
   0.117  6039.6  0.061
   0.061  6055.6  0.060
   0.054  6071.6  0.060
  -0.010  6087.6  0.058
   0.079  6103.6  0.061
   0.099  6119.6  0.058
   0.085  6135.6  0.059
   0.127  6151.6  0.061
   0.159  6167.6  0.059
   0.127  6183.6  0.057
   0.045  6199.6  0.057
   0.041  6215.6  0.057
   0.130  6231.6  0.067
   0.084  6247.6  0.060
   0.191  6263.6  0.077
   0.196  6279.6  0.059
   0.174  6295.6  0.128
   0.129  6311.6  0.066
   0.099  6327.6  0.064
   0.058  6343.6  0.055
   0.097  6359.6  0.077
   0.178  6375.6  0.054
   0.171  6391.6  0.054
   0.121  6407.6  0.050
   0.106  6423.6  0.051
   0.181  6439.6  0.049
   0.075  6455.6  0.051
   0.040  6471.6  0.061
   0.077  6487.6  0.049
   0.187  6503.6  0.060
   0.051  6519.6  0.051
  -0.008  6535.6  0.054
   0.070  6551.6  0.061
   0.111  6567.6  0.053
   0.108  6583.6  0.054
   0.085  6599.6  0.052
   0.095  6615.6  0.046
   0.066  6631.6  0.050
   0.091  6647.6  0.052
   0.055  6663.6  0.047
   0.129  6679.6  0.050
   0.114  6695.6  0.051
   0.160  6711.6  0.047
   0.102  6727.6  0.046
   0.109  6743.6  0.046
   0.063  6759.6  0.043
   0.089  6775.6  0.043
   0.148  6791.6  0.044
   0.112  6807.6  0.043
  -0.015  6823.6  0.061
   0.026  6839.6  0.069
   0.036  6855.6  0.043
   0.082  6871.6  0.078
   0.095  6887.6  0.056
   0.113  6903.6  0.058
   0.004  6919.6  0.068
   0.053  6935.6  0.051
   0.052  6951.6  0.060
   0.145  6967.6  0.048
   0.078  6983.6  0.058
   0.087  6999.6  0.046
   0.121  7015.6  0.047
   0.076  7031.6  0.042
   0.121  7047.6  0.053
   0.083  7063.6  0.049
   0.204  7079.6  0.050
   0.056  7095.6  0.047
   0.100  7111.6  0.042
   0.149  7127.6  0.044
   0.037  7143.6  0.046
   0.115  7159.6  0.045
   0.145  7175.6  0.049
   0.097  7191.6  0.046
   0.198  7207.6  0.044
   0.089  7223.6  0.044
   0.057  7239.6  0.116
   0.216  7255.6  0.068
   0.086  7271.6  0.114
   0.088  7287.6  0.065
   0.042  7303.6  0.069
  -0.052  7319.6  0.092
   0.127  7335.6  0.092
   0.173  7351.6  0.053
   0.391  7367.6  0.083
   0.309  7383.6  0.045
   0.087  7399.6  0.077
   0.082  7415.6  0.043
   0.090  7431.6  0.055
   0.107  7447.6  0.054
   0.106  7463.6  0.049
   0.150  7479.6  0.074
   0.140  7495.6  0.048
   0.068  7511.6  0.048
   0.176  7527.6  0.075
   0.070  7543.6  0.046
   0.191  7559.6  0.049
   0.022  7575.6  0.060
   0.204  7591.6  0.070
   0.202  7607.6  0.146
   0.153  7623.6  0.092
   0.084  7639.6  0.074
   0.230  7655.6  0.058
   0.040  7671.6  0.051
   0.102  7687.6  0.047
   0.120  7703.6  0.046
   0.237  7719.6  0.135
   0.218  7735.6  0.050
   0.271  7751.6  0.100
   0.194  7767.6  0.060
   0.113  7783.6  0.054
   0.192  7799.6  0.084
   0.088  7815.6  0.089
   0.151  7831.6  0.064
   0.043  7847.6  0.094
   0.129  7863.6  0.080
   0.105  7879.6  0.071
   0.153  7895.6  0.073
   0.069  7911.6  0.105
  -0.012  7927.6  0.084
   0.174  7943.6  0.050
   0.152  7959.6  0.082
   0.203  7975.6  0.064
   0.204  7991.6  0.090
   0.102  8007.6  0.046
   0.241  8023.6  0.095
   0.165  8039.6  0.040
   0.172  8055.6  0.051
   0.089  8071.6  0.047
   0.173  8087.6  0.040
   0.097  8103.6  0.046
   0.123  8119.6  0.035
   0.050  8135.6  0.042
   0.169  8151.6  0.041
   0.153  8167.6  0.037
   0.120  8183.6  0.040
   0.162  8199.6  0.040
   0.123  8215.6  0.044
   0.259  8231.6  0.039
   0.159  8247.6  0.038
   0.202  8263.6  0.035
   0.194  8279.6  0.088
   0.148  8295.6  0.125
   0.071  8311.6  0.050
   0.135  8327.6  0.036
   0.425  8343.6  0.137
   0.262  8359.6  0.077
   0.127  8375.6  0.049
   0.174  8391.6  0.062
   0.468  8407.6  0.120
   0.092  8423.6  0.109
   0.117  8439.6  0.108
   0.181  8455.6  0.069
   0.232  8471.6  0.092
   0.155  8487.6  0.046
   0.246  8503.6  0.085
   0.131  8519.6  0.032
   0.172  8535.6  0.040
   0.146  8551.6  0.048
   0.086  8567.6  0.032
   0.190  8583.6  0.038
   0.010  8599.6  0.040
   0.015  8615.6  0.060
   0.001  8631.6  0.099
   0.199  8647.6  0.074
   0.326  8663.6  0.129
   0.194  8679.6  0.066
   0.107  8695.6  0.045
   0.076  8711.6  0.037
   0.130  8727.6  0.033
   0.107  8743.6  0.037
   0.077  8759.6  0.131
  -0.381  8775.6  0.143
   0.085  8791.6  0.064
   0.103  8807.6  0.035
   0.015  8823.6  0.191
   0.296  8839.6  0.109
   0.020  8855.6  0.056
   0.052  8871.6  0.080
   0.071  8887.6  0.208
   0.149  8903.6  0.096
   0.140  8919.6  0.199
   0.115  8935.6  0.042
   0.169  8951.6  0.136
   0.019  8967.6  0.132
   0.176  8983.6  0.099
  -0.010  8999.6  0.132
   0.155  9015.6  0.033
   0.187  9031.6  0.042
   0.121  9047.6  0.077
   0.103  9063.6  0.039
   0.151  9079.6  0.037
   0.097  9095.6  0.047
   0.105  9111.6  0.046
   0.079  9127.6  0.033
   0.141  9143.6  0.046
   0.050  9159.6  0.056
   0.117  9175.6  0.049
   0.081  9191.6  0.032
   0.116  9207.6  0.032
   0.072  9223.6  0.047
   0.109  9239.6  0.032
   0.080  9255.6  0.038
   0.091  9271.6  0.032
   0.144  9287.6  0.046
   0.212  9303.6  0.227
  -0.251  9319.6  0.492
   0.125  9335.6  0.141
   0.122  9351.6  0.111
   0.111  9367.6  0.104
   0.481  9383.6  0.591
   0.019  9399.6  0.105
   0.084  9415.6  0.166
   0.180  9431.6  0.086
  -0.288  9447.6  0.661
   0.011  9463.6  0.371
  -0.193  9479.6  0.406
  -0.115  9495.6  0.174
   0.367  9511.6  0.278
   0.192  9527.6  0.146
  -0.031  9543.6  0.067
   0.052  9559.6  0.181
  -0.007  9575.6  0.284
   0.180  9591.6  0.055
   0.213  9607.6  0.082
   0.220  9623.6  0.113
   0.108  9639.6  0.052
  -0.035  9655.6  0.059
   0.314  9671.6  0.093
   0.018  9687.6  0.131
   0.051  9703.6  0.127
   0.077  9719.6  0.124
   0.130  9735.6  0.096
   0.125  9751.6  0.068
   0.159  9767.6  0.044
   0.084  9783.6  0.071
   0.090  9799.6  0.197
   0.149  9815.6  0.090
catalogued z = 0.98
